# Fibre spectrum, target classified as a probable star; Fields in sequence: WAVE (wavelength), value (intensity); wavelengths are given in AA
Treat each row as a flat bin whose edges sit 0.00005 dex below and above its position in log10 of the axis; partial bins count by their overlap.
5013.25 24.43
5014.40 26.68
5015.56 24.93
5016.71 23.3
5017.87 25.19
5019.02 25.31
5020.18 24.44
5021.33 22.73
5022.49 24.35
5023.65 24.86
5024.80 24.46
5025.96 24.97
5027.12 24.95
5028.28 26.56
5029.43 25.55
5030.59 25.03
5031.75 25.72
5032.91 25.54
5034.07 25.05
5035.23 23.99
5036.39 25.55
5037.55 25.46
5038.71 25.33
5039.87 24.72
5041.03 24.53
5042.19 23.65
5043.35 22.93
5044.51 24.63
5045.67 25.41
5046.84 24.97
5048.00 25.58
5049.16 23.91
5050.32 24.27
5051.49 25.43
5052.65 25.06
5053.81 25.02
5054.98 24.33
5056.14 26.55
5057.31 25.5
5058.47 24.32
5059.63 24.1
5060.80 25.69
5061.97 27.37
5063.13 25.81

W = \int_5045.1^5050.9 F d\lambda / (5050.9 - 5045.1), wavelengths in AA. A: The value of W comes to 24.8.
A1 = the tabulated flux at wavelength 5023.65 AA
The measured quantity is 24.86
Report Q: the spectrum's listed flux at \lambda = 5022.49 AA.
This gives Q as 24.35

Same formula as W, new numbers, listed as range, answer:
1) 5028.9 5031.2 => 25.3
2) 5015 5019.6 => 24.7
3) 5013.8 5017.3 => 25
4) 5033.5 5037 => 24.9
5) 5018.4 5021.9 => 24.2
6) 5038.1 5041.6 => 24.9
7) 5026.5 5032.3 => 25.6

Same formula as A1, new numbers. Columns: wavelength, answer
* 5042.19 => 23.65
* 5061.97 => 27.37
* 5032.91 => 25.54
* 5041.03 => 24.53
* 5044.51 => 24.63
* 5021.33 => 22.73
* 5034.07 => 25.05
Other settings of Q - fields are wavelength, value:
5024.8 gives 24.46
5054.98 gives 24.33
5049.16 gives 23.91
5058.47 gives 24.32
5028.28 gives 26.56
